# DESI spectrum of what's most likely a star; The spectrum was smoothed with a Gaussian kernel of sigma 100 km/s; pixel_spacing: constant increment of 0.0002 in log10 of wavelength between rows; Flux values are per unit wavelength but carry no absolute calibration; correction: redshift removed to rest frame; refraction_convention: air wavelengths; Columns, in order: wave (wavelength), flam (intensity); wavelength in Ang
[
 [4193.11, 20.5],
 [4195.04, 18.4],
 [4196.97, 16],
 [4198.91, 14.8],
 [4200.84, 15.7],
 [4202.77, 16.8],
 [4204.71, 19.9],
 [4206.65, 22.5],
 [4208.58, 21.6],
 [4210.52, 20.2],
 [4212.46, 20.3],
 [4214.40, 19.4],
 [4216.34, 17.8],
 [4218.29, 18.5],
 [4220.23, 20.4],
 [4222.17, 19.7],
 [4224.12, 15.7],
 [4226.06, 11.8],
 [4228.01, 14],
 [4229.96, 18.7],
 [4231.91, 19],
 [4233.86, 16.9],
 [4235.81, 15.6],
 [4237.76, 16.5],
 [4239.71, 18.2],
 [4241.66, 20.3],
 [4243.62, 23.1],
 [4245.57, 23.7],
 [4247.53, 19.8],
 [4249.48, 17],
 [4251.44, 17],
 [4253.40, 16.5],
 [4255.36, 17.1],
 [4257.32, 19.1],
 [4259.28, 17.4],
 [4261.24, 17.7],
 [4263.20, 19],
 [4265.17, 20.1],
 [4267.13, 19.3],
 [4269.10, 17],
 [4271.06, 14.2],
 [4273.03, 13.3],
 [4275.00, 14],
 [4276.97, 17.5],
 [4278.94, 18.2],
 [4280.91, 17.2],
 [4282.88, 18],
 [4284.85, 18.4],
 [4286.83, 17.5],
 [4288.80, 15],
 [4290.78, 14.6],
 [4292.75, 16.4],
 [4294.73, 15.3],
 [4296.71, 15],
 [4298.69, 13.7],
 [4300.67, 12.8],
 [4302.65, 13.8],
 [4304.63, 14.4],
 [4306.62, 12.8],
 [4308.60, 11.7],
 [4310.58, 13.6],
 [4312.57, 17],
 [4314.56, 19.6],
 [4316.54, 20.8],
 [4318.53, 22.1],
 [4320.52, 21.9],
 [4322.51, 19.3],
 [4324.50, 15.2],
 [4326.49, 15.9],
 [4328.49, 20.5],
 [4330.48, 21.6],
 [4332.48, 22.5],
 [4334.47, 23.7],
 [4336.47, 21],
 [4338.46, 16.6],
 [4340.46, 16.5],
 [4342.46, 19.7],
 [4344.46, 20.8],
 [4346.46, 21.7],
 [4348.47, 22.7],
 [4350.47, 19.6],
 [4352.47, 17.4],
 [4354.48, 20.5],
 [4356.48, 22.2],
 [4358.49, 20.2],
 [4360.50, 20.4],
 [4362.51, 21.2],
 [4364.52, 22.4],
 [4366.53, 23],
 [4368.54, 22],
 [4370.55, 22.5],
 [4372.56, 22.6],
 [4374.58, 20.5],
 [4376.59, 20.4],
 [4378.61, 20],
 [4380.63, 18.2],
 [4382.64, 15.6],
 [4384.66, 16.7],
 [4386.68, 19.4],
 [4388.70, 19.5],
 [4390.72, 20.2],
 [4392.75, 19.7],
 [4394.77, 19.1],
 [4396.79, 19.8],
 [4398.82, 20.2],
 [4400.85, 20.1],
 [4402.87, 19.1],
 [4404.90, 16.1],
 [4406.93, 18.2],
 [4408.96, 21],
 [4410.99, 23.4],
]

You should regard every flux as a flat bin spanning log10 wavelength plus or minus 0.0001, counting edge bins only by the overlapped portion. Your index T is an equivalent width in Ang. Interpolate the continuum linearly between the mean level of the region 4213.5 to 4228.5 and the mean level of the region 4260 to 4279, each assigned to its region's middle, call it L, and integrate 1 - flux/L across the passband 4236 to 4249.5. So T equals -2.07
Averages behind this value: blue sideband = 17.2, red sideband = 17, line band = 19.8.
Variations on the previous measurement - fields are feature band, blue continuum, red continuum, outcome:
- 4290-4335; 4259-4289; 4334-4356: 4.0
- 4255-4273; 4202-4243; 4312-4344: 1.1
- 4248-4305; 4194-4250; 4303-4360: 6.6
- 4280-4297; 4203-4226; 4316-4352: 2.9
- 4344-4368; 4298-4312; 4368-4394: -4.6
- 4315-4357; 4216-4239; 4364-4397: -1.9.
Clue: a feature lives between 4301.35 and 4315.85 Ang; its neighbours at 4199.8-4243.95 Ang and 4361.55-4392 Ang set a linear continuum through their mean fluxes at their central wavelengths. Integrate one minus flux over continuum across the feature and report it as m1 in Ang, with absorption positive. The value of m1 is 3.45 Ang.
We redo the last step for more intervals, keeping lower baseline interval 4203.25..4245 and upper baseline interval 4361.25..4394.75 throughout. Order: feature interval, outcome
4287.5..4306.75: 4.8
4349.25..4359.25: 0.0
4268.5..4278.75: 2.0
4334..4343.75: 0.2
